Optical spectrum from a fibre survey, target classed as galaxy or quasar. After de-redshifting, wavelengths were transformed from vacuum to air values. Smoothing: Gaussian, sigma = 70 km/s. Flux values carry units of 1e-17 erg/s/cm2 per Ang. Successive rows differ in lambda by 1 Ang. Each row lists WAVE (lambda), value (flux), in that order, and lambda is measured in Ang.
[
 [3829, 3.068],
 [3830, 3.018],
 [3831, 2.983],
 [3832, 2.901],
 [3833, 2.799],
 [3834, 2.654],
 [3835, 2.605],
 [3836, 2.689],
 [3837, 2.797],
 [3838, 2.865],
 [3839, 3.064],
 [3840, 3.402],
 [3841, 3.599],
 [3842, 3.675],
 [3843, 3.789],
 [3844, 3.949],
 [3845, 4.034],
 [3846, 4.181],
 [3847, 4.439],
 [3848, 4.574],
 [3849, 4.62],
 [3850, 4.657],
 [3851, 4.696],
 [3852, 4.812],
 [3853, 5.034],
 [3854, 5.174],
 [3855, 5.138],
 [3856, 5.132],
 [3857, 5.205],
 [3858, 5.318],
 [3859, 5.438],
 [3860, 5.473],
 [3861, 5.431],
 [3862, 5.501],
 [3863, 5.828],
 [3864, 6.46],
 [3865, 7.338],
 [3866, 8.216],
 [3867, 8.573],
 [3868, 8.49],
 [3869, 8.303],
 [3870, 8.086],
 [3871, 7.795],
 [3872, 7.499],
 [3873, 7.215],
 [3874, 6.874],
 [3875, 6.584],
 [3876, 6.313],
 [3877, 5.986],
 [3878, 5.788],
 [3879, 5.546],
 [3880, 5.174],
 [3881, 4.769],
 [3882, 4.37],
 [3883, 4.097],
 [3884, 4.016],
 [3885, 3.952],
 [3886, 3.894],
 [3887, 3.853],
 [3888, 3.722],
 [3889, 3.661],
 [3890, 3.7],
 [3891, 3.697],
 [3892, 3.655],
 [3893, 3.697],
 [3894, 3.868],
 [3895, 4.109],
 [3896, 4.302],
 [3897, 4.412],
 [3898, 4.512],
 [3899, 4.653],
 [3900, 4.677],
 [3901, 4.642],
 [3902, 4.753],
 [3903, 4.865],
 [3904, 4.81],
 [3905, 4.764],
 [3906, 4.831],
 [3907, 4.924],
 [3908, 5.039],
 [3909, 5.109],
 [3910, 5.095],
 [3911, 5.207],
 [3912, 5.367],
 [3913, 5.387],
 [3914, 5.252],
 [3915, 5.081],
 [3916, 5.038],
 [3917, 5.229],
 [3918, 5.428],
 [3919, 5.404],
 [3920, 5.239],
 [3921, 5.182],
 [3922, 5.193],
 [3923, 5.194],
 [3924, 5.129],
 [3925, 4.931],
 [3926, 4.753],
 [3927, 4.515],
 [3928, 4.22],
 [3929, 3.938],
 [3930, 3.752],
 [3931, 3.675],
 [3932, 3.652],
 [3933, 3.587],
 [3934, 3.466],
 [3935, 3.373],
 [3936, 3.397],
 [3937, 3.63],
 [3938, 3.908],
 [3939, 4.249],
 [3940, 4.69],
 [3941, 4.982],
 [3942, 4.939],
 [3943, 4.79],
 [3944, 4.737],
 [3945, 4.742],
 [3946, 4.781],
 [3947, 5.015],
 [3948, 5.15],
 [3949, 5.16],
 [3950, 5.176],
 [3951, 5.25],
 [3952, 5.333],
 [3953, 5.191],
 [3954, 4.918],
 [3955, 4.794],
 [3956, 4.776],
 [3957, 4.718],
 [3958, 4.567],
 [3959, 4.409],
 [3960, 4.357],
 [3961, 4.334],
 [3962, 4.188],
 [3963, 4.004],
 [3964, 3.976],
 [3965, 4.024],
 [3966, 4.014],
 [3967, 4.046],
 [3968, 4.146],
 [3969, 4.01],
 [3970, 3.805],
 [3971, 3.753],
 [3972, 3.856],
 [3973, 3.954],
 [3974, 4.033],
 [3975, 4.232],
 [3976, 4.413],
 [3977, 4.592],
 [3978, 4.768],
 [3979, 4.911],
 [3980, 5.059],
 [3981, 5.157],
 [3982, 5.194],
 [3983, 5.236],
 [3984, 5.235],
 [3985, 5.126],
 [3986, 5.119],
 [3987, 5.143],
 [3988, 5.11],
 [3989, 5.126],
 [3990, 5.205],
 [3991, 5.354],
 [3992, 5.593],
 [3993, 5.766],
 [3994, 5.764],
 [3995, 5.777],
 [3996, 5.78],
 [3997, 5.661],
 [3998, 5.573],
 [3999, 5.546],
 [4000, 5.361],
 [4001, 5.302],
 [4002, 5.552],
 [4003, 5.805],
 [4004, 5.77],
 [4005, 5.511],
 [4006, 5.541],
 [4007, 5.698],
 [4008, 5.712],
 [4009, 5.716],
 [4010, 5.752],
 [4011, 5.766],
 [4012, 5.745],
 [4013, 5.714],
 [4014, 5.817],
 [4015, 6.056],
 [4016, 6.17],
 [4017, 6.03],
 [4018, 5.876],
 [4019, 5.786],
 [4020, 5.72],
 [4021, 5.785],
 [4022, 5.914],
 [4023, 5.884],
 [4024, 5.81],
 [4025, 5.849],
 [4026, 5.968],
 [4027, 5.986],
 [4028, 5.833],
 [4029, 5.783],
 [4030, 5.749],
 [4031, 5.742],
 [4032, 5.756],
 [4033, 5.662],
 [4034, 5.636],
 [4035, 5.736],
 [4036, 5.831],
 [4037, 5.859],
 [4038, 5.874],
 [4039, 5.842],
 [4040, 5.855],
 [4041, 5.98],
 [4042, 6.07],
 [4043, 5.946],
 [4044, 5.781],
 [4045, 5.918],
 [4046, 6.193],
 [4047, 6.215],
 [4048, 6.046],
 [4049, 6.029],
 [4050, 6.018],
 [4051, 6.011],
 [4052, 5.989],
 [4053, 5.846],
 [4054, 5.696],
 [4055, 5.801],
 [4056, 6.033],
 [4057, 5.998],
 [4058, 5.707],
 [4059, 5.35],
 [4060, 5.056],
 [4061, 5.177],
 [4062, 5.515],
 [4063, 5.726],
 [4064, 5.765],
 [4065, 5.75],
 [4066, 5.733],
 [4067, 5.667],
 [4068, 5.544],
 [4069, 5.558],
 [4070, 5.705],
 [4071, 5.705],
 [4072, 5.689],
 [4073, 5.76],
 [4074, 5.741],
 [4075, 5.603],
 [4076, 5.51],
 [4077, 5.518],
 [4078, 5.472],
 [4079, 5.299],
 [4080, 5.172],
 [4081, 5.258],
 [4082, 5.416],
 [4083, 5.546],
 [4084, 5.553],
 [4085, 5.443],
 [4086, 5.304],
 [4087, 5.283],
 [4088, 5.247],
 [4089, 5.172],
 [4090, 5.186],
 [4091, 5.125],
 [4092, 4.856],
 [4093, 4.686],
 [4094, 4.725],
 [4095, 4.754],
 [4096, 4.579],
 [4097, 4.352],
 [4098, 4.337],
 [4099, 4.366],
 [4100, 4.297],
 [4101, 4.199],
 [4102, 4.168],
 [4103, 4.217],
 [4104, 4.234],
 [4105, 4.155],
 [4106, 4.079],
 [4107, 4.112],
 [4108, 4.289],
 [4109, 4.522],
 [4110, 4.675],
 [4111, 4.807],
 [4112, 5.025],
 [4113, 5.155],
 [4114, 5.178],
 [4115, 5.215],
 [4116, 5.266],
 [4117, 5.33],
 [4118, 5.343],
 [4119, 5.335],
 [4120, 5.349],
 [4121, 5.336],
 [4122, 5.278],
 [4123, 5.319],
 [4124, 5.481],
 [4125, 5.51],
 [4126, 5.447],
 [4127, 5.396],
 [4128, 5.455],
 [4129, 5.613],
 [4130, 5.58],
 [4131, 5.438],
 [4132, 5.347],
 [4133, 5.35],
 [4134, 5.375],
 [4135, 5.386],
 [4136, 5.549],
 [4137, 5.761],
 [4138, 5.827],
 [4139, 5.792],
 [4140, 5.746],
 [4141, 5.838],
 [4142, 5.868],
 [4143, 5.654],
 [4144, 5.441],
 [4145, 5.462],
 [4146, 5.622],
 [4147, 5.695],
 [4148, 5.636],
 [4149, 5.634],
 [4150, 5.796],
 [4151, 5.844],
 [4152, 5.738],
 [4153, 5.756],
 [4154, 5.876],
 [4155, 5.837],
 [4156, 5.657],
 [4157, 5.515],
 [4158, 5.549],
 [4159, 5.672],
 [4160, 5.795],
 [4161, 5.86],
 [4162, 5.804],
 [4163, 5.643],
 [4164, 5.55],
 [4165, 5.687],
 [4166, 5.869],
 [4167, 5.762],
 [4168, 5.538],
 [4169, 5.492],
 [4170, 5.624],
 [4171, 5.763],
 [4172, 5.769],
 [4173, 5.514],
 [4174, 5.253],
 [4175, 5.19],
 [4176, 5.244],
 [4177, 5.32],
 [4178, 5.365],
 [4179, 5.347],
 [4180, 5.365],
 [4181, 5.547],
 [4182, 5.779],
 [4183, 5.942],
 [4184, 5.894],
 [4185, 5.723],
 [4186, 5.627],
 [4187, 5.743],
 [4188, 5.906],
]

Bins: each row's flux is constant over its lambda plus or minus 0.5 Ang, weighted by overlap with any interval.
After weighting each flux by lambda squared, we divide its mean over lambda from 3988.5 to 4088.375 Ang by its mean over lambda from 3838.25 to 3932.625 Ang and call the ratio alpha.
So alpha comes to 1.2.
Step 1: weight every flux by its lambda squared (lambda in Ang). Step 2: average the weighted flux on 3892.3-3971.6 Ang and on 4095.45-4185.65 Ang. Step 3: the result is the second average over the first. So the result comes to 1.3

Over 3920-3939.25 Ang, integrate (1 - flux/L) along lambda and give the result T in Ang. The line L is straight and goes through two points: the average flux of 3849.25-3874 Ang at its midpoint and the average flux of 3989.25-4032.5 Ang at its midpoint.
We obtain 5.8 Ang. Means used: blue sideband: 6.28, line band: 4.22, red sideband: 5.73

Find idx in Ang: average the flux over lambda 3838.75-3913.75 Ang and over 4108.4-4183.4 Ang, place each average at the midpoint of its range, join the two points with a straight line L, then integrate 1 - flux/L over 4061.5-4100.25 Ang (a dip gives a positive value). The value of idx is 0.9 Ang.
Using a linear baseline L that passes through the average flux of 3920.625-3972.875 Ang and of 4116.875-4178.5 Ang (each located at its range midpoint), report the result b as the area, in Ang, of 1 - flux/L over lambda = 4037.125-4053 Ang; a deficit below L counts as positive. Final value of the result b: -3.2 Ang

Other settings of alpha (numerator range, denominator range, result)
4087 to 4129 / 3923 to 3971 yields 1.20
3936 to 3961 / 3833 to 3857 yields 1.25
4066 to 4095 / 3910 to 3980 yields 1.26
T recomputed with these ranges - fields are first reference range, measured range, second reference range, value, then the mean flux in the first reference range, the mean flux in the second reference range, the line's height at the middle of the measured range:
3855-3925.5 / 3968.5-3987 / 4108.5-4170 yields 2.7 Ang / 5.32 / 5.51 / 5.39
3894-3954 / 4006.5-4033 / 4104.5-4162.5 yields -4.2 Ang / 4.7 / 5.4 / 5.02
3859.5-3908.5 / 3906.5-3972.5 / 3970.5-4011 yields 8.6 Ang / 5.36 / 5.2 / 5.28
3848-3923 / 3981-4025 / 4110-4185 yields -1.7 Ang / 5.28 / 5.54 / 5.4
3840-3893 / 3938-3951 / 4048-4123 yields 1.1 Ang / 5.3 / 5.22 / 5.27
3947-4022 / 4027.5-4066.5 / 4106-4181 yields -4.3 Ang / 5.09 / 5.46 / 5.24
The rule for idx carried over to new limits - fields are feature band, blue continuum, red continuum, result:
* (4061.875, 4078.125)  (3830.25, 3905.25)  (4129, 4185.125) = -0.8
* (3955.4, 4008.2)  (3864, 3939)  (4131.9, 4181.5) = 3.3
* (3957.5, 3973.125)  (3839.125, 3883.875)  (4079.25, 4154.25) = 3.8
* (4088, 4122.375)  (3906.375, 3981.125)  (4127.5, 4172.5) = 4.2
